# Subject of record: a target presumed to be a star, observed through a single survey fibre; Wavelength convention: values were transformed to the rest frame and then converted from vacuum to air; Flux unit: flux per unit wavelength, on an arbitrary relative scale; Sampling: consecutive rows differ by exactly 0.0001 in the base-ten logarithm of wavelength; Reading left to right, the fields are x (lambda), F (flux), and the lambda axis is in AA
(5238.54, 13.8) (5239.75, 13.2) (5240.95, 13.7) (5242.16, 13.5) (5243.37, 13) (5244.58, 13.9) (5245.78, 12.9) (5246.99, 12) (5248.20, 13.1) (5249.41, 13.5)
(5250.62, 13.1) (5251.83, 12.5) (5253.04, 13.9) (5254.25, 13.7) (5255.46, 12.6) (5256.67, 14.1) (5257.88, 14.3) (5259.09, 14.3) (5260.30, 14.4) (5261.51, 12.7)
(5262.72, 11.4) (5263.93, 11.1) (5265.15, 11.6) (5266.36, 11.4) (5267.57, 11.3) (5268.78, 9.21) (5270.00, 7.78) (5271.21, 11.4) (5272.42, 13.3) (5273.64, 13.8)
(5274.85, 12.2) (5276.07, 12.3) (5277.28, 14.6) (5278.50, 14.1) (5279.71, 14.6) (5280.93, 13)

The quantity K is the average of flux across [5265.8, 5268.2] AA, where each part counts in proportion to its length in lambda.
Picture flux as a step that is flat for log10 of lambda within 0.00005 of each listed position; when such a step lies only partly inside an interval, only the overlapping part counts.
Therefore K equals 11.4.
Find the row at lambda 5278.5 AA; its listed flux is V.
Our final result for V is 14.1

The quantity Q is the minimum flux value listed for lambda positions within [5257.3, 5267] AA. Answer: 11.1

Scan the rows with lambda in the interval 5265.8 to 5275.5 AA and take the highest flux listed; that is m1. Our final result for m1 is 13.8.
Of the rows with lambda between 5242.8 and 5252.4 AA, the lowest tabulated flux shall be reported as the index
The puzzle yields 12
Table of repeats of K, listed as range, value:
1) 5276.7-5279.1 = 14.3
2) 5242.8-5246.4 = 13.3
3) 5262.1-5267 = 11.4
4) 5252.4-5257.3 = 13.6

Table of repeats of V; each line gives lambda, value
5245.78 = 12.9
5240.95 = 13.7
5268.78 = 9.21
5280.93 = 13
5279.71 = 14.6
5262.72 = 11.4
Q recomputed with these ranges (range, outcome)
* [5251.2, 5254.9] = 12.5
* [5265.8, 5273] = 7.78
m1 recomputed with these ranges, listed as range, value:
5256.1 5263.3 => 14.4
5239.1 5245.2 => 13.9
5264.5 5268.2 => 11.6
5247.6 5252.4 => 13.5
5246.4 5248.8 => 13.1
